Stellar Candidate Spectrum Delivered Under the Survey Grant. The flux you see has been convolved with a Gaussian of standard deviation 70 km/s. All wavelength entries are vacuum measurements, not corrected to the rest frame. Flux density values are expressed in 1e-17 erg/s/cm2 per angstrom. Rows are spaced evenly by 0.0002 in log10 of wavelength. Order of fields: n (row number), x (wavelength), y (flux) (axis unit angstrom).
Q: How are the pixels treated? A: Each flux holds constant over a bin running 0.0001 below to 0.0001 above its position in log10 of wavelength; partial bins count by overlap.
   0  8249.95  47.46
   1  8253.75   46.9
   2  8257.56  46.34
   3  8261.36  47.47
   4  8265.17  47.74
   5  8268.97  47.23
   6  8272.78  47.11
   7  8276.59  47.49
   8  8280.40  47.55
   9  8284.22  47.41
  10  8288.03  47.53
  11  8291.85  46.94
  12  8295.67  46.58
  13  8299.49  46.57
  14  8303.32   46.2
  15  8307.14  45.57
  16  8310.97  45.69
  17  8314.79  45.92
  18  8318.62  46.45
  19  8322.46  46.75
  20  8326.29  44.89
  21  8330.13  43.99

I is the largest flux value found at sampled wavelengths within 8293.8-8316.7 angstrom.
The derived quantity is 46.58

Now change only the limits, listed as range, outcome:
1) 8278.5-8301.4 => 47.55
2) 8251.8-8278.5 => 47.74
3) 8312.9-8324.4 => 46.75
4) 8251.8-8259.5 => 46.9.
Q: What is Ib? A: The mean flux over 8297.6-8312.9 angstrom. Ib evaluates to 46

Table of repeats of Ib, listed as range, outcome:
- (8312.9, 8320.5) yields 46.2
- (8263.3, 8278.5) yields 47.4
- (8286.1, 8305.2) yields 46.8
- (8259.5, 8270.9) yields 47.5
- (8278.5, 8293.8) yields 47.3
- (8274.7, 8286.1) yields 47.5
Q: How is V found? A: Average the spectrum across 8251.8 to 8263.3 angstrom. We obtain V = 46.9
